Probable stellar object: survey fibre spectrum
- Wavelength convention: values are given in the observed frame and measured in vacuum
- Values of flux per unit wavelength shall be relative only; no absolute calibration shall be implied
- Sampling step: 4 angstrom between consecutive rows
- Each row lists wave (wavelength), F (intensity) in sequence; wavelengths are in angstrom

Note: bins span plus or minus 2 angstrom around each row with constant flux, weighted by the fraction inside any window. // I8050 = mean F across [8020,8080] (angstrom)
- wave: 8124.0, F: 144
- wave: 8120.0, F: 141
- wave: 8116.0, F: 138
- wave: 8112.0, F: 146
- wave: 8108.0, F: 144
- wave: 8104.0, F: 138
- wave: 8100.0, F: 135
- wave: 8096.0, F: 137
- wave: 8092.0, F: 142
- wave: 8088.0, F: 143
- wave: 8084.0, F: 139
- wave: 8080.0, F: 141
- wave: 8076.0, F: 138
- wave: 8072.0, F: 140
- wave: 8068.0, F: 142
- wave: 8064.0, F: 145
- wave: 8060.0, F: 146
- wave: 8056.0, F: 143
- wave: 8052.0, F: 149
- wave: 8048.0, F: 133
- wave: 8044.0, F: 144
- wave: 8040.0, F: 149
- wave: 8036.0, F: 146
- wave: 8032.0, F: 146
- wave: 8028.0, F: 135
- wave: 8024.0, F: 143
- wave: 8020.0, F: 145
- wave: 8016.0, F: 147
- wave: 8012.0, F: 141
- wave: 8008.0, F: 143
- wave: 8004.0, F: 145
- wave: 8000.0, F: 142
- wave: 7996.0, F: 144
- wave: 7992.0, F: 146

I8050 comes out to 143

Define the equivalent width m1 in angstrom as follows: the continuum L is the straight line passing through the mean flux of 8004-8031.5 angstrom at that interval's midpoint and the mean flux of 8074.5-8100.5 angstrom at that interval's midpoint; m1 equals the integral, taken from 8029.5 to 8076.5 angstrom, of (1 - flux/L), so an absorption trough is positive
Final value -0.8 angstrom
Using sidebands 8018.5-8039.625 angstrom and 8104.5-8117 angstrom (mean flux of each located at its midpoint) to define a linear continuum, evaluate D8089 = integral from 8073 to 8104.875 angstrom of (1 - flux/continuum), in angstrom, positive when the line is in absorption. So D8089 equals 0.8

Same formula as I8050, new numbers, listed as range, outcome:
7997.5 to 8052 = 143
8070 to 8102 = 139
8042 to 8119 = 141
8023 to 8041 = 144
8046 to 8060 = 142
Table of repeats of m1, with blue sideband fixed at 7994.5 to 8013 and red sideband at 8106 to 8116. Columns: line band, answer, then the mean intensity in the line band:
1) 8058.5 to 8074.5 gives 0.04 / 143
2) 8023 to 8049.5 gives 0.15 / 142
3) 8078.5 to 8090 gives 0.20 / 141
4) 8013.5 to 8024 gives -0.15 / 145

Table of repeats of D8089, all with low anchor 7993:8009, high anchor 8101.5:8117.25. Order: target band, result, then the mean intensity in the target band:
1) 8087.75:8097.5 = 0.1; 140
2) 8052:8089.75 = 0.0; 142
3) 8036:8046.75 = -0.2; 145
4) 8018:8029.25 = 0.1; 141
